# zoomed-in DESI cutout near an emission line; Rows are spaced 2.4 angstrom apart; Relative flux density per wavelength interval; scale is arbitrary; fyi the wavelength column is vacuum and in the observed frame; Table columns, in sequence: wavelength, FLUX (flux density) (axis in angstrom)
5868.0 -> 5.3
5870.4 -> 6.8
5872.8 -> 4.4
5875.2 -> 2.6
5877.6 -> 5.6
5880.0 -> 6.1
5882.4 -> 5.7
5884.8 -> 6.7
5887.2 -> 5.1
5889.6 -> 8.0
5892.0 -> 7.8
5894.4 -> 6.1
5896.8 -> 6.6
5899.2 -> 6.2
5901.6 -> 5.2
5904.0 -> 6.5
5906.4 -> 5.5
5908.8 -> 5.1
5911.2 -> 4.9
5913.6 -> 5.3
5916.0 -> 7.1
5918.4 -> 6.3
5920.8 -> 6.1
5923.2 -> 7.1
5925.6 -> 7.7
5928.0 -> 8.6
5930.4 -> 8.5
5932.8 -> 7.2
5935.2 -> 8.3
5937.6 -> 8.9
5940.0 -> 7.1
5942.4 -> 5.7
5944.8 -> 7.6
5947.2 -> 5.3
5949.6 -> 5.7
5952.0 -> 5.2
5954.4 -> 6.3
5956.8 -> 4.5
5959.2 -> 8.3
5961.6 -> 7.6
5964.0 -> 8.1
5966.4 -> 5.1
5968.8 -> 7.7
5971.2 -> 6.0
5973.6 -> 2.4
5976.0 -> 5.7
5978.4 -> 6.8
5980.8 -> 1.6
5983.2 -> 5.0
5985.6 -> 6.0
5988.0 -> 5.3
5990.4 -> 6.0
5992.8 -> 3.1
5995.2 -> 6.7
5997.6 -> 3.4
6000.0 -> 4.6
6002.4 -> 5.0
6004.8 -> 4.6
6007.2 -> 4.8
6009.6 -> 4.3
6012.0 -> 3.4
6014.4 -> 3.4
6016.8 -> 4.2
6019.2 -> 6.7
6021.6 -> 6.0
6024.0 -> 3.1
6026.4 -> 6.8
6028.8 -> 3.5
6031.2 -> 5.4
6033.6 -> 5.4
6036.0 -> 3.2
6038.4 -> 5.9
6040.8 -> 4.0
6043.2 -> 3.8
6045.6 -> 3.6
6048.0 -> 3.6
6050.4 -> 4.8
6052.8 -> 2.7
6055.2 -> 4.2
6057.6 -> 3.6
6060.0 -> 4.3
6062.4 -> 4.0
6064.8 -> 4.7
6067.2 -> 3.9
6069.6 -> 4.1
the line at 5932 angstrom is C III] 1909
